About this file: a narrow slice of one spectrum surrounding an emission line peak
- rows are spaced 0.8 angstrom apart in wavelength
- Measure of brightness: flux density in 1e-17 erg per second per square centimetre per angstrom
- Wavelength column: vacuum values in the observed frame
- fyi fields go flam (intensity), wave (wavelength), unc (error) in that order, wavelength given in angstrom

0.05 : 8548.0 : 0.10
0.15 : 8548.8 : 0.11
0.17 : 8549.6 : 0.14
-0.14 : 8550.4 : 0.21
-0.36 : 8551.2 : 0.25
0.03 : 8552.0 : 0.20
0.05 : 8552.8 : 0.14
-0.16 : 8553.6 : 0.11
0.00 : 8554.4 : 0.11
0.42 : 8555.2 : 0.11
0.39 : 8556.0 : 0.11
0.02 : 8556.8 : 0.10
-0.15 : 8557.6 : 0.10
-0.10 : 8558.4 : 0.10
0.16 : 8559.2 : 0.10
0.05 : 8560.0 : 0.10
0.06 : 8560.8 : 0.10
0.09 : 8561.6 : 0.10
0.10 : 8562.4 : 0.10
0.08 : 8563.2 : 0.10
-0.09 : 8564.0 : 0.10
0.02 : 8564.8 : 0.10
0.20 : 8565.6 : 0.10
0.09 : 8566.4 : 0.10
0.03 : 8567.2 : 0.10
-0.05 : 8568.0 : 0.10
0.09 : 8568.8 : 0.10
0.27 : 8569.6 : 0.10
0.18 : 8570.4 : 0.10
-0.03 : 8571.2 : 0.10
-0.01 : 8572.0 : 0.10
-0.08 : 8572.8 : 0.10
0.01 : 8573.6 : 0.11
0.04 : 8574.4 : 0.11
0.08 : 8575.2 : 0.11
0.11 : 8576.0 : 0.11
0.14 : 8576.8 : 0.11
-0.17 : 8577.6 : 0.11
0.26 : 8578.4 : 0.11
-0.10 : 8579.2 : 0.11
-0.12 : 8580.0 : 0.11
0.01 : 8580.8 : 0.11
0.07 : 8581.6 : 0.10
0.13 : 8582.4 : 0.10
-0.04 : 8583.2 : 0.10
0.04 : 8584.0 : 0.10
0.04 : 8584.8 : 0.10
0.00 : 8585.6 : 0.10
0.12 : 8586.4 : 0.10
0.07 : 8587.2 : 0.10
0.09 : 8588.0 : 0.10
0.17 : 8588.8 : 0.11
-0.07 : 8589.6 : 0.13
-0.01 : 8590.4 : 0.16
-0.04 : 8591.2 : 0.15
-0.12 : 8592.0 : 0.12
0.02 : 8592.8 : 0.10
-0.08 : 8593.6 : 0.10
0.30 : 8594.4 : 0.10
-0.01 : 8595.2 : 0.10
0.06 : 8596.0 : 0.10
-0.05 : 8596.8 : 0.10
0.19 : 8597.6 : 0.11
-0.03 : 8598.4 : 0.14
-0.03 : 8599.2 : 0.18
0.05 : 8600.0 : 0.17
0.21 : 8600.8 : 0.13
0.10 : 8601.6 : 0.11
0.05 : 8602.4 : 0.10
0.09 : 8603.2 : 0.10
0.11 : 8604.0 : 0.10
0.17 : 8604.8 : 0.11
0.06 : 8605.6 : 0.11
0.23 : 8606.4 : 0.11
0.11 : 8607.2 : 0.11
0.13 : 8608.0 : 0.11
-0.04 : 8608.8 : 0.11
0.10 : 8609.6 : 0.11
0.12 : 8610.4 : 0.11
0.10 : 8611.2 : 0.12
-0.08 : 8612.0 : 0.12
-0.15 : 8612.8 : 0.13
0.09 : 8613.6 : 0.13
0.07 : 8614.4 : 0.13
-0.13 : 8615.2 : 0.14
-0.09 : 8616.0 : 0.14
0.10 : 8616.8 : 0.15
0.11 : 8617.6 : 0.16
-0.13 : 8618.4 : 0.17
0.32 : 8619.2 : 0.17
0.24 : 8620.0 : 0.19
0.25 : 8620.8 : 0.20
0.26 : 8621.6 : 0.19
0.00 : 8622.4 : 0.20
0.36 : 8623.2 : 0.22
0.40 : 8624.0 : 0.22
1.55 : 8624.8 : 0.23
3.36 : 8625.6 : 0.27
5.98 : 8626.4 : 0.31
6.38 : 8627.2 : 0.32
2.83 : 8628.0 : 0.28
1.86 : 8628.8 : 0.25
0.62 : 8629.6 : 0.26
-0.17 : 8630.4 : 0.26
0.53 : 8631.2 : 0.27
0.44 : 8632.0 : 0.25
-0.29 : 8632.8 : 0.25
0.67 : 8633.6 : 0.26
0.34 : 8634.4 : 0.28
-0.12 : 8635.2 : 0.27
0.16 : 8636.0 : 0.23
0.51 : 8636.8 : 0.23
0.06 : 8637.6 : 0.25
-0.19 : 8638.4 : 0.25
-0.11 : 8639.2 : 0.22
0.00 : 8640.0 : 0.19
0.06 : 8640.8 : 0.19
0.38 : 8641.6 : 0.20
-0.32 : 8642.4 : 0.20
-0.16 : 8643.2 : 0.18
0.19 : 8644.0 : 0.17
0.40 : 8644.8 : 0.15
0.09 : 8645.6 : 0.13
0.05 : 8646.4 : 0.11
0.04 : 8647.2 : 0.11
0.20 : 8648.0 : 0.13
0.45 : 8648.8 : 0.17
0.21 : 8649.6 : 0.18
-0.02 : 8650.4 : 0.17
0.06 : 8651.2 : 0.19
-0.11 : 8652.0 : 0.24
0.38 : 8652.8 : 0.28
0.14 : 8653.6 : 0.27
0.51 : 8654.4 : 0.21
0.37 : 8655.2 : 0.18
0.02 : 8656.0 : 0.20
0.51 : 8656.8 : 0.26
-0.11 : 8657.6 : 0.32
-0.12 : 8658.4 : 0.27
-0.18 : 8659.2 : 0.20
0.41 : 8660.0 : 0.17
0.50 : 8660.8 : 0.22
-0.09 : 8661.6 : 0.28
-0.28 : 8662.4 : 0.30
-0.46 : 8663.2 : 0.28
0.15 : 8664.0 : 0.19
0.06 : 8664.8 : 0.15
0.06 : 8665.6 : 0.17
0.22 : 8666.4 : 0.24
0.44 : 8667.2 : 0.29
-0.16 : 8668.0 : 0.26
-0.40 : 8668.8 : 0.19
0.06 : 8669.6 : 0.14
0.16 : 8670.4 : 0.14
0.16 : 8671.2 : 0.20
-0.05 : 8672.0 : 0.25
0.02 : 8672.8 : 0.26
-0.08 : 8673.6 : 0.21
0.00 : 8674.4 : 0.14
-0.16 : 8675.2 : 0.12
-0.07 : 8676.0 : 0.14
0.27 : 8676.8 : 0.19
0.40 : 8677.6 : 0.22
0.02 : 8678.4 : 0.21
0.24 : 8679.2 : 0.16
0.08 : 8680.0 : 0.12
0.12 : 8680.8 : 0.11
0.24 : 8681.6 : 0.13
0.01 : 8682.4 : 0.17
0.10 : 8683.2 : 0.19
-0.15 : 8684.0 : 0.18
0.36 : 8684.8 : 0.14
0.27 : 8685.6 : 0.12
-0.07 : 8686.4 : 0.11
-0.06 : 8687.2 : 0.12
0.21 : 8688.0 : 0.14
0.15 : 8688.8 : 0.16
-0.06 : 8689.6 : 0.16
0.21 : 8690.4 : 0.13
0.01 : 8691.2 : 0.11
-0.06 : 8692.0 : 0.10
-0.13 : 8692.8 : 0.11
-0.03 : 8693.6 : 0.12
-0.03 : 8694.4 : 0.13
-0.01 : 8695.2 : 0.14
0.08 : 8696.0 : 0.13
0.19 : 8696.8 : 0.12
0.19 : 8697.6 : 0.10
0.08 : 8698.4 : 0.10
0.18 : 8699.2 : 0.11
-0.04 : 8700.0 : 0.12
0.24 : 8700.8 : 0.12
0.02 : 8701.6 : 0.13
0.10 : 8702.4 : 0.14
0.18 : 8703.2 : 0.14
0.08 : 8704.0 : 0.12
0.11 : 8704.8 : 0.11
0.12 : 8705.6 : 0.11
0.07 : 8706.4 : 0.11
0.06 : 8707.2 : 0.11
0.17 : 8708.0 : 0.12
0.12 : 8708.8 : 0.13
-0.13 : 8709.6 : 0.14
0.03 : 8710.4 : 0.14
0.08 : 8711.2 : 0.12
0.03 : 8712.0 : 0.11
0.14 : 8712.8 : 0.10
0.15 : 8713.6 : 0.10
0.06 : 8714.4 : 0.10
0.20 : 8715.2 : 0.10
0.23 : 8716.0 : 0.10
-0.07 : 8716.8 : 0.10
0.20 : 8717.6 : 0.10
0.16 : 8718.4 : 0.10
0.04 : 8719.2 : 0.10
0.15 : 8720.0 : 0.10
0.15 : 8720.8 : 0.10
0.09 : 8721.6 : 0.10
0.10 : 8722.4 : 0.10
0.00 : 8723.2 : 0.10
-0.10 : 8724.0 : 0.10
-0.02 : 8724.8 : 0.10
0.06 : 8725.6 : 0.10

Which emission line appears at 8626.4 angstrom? Halpha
